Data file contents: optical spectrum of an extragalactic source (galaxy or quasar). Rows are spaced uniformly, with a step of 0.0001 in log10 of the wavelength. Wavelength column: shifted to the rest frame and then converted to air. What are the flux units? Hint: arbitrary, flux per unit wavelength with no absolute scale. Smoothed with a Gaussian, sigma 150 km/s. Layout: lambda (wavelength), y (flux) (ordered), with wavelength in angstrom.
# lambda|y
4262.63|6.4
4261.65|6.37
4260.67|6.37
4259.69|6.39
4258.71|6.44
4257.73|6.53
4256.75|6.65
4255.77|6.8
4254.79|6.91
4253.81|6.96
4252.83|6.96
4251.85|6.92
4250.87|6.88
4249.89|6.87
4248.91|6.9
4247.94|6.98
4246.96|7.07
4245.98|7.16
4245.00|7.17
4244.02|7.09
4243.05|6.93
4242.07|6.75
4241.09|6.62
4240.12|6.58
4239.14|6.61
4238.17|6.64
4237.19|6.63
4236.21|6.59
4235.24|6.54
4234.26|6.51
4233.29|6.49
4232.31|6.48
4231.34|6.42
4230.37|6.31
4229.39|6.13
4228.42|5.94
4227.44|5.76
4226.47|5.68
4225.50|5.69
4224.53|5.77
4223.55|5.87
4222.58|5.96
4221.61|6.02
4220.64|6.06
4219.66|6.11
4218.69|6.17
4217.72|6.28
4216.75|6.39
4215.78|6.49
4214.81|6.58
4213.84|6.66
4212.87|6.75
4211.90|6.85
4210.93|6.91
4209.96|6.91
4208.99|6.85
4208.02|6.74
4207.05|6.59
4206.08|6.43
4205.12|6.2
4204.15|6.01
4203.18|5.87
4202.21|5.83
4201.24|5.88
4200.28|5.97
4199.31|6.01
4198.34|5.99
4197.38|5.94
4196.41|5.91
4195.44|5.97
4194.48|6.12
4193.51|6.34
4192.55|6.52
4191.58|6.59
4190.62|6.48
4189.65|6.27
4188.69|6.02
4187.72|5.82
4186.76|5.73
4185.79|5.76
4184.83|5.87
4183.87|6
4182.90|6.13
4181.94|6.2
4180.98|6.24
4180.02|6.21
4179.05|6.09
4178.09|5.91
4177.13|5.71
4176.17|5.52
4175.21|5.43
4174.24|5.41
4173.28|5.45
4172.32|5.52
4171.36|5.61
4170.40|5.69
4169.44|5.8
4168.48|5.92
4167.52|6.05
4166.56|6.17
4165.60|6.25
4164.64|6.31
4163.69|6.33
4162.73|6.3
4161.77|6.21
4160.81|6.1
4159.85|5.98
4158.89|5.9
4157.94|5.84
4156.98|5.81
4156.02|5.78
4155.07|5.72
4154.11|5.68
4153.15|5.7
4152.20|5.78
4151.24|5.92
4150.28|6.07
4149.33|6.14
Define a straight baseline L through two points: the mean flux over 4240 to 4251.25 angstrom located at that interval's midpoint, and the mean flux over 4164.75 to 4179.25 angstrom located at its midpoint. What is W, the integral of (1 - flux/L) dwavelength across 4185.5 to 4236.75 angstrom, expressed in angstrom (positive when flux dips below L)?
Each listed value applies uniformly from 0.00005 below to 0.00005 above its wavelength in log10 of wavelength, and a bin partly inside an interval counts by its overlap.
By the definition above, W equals 1.2 angstrom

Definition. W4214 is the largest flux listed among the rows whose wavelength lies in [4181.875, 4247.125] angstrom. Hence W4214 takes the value 7.17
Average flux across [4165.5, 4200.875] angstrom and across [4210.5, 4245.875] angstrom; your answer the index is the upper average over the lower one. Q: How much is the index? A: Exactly 1.08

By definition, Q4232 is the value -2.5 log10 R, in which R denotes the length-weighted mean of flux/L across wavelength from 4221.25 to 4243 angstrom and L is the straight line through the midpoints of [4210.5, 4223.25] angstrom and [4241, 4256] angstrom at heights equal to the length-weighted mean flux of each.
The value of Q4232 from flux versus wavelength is 0.06 mag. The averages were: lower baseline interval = 6.39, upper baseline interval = 6.94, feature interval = 6.29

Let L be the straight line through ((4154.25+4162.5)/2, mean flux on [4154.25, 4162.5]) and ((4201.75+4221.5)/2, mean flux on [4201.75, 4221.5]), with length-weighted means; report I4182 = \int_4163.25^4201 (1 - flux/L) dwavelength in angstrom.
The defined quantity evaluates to 1.0 angstrom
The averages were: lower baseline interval 5.92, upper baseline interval 6.43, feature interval 5.98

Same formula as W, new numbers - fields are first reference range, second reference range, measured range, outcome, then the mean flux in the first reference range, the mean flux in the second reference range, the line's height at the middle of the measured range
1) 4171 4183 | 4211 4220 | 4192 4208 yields 0.3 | 5.79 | 6.51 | 6.22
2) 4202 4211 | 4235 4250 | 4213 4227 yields 0.9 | 6.43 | 6.83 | 6.58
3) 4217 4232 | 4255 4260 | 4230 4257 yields -1.8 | 6.02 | 6.59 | 6.35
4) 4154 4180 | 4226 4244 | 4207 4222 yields -0.6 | 5.88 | 6.44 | 6.27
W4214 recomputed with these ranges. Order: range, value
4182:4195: 6.59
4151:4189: 6.33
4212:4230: 6.75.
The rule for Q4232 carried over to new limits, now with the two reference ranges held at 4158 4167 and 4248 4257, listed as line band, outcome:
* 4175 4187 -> 0.07 mag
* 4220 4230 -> 0.13 mag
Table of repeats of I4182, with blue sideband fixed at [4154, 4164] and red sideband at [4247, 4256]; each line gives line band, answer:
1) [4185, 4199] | 0.5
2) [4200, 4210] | 0.3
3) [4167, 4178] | 0.8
